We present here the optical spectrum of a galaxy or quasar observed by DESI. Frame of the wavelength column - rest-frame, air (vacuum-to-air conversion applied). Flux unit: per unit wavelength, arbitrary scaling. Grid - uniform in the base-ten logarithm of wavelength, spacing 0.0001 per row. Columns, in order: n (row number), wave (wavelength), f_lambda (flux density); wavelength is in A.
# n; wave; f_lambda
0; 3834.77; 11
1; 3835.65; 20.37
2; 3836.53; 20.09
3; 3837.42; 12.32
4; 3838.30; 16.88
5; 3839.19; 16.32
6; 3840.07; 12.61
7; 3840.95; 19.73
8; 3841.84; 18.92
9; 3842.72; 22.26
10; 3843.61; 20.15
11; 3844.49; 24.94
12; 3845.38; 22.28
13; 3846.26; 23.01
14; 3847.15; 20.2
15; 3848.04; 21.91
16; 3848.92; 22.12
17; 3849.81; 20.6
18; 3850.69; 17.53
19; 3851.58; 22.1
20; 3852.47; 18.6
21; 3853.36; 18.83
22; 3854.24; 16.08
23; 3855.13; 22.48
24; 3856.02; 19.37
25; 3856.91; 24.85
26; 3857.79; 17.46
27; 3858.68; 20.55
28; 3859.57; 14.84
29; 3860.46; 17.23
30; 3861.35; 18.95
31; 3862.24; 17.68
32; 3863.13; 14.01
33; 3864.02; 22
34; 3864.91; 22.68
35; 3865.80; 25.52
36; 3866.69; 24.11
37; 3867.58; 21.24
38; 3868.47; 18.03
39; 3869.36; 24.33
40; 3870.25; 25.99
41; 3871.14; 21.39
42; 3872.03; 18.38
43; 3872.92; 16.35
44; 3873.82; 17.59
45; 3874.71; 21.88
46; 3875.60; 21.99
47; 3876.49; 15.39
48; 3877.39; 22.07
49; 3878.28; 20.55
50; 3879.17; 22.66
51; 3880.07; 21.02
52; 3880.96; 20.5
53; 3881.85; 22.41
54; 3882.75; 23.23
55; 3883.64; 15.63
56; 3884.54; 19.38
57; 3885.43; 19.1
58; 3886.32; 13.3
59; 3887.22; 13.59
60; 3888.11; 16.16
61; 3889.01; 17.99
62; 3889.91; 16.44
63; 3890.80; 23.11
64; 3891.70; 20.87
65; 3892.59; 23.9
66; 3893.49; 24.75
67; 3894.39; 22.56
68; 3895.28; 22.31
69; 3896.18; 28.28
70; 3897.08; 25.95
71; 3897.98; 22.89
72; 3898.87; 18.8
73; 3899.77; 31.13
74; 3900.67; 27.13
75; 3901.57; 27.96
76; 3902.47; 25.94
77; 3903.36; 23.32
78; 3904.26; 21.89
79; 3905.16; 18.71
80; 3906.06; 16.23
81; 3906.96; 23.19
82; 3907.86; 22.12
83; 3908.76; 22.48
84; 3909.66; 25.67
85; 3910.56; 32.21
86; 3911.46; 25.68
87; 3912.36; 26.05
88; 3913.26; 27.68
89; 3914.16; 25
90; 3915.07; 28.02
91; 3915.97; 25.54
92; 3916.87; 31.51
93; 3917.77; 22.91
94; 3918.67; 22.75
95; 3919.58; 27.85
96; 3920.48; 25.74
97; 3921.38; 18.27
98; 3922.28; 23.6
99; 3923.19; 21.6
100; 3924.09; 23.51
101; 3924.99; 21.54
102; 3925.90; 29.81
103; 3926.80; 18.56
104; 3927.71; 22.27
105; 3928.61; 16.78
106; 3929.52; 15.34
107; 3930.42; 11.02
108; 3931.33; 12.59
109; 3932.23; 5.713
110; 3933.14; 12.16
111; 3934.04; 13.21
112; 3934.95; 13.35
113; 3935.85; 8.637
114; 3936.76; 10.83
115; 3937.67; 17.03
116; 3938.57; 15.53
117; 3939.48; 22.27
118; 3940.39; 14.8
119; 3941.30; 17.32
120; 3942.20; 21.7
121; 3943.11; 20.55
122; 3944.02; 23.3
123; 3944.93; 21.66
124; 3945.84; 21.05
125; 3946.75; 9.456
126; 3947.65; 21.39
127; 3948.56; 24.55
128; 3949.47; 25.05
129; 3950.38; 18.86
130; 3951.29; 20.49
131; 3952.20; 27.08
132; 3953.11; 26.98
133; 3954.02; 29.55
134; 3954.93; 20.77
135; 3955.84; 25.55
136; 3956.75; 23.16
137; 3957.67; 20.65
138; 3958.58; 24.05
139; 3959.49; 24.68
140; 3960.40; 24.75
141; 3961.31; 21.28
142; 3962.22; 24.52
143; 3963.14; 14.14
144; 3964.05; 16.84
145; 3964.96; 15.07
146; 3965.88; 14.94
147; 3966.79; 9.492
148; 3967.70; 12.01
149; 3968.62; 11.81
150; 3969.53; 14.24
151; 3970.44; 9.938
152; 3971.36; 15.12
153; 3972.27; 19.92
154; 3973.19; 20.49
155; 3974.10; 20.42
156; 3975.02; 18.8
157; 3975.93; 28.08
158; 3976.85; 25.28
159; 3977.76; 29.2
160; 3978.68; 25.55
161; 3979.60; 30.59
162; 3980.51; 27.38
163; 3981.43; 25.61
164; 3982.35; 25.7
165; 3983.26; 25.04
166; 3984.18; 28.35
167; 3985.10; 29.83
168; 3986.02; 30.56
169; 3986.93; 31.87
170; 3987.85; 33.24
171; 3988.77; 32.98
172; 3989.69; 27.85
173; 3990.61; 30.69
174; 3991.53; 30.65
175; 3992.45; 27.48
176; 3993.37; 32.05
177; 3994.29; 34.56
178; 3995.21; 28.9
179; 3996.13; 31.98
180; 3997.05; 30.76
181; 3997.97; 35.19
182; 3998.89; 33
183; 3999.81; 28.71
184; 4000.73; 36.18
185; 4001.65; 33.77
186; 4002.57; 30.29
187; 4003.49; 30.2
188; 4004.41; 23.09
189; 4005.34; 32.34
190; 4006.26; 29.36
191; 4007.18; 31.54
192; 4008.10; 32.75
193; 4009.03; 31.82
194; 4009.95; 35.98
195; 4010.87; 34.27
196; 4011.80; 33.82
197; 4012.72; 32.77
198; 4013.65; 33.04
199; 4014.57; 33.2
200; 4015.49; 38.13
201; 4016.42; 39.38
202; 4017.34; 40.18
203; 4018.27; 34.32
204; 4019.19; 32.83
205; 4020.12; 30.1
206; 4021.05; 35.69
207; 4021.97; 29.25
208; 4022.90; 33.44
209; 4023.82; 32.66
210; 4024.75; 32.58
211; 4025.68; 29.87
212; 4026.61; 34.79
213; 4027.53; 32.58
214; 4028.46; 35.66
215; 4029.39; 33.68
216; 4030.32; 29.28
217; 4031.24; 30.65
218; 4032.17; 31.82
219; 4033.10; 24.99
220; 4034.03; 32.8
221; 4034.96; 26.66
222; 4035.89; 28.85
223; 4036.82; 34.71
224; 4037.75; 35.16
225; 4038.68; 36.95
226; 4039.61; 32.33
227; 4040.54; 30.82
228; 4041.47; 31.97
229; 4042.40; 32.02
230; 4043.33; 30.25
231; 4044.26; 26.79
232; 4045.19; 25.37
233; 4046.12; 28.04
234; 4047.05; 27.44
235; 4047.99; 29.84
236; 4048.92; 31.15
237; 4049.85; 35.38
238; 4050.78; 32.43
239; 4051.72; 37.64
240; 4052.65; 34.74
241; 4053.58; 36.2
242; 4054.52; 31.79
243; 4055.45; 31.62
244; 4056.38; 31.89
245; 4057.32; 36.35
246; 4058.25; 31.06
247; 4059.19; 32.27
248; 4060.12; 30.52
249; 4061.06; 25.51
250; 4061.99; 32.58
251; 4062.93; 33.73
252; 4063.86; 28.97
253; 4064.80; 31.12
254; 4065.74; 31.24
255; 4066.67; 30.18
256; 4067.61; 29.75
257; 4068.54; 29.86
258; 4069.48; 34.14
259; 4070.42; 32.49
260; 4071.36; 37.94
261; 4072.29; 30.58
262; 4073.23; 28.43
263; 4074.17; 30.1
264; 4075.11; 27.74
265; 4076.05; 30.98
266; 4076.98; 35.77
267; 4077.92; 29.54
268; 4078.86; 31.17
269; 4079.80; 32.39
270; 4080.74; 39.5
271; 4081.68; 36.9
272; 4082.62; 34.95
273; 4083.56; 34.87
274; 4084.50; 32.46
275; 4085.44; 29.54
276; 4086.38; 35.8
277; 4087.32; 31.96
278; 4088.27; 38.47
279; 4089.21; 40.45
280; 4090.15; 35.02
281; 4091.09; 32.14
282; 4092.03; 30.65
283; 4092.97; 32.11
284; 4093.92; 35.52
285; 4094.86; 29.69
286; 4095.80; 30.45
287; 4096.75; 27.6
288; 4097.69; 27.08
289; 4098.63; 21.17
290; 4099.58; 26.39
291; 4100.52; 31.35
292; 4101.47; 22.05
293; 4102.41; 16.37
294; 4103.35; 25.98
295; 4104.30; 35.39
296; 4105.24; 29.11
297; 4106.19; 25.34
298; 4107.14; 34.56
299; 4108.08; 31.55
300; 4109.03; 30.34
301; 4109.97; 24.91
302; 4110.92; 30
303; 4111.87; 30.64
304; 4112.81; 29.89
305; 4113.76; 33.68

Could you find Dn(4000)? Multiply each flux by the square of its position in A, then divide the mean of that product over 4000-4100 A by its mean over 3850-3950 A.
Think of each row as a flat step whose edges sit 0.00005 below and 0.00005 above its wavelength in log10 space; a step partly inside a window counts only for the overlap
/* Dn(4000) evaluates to 1.7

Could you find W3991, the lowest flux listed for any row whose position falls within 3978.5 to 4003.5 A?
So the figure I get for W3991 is 25.04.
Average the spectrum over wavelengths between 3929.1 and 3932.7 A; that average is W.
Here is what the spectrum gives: 11.1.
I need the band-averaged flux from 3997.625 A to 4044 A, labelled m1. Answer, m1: 32.5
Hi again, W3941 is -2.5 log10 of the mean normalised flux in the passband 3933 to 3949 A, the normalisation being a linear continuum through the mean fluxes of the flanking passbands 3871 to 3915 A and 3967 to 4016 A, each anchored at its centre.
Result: 0.40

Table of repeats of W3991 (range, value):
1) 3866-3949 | 5.713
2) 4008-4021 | 30.1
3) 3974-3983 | 18.8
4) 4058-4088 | 25.51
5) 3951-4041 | 9.492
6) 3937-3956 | 9.456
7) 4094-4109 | 16.37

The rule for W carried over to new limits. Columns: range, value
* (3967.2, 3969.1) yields 11.9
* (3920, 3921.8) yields 22.2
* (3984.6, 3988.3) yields 31.3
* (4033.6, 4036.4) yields 29.5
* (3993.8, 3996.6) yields 31.8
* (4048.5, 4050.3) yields 33.3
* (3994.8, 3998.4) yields 31.7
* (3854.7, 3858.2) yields 21.1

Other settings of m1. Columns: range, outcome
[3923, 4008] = 22.9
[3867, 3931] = 22.1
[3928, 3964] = 19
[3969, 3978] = 19.9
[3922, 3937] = 16.5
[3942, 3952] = 20.9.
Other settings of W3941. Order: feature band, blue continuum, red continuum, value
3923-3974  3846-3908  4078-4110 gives 0.29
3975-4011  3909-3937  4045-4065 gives -0.13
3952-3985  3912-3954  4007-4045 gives 0.16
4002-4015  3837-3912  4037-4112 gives -0.14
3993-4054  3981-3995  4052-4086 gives -0.05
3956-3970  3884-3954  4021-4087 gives 0.32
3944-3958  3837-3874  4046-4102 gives 0.12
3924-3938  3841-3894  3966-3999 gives 0.43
